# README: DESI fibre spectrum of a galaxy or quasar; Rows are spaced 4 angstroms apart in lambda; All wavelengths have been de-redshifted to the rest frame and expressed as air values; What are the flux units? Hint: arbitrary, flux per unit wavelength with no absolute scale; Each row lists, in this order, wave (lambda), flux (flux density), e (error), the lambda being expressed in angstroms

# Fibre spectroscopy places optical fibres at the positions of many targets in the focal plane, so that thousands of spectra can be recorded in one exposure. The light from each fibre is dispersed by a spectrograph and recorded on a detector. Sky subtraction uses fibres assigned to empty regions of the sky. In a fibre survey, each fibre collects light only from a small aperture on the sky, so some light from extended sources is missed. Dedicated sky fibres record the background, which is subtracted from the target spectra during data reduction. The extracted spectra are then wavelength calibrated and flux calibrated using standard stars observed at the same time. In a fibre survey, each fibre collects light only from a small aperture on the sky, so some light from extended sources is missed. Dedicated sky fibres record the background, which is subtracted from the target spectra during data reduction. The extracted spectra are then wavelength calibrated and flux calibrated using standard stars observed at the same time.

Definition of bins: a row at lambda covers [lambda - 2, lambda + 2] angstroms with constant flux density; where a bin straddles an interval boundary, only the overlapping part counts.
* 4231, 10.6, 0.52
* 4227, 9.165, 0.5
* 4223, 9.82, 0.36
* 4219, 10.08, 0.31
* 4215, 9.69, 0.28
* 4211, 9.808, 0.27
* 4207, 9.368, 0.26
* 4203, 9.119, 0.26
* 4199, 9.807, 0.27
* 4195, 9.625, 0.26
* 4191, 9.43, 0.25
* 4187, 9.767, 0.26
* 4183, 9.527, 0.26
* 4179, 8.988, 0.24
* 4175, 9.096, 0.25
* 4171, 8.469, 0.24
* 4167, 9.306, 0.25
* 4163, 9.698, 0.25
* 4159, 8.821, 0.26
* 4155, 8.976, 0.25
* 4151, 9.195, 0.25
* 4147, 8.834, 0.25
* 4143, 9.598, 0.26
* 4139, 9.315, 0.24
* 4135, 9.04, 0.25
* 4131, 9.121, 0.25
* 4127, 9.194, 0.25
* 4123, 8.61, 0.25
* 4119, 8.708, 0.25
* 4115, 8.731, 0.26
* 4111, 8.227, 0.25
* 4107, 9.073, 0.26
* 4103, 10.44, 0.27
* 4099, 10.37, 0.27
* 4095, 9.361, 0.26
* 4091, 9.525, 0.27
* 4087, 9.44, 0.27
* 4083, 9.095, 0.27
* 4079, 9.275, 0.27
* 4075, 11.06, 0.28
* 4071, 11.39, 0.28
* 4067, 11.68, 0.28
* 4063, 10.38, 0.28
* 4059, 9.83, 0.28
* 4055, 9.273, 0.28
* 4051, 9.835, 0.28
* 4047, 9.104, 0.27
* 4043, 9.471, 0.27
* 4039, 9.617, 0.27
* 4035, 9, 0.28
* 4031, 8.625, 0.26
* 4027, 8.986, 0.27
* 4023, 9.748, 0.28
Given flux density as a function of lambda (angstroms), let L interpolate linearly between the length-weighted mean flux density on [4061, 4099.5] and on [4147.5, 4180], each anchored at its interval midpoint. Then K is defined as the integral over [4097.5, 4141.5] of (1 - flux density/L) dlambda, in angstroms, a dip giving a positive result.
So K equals 2.2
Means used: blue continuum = 10.1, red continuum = 9.06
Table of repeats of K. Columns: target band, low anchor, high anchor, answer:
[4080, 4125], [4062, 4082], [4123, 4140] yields 2.91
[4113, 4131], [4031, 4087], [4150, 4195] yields 1.25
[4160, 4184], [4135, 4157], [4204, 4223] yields 0.58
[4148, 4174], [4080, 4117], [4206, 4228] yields 1.27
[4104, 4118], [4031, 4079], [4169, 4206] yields 1.28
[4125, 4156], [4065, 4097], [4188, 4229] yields 2.20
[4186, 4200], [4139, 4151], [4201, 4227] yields -0.21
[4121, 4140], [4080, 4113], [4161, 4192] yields 0.66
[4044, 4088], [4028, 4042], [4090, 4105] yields -2.37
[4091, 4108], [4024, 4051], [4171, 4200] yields -0.99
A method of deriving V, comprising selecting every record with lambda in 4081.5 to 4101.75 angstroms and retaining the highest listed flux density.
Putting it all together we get 10.37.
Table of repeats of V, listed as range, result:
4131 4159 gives 9.598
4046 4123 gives 11.68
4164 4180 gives 9.306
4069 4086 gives 11.39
